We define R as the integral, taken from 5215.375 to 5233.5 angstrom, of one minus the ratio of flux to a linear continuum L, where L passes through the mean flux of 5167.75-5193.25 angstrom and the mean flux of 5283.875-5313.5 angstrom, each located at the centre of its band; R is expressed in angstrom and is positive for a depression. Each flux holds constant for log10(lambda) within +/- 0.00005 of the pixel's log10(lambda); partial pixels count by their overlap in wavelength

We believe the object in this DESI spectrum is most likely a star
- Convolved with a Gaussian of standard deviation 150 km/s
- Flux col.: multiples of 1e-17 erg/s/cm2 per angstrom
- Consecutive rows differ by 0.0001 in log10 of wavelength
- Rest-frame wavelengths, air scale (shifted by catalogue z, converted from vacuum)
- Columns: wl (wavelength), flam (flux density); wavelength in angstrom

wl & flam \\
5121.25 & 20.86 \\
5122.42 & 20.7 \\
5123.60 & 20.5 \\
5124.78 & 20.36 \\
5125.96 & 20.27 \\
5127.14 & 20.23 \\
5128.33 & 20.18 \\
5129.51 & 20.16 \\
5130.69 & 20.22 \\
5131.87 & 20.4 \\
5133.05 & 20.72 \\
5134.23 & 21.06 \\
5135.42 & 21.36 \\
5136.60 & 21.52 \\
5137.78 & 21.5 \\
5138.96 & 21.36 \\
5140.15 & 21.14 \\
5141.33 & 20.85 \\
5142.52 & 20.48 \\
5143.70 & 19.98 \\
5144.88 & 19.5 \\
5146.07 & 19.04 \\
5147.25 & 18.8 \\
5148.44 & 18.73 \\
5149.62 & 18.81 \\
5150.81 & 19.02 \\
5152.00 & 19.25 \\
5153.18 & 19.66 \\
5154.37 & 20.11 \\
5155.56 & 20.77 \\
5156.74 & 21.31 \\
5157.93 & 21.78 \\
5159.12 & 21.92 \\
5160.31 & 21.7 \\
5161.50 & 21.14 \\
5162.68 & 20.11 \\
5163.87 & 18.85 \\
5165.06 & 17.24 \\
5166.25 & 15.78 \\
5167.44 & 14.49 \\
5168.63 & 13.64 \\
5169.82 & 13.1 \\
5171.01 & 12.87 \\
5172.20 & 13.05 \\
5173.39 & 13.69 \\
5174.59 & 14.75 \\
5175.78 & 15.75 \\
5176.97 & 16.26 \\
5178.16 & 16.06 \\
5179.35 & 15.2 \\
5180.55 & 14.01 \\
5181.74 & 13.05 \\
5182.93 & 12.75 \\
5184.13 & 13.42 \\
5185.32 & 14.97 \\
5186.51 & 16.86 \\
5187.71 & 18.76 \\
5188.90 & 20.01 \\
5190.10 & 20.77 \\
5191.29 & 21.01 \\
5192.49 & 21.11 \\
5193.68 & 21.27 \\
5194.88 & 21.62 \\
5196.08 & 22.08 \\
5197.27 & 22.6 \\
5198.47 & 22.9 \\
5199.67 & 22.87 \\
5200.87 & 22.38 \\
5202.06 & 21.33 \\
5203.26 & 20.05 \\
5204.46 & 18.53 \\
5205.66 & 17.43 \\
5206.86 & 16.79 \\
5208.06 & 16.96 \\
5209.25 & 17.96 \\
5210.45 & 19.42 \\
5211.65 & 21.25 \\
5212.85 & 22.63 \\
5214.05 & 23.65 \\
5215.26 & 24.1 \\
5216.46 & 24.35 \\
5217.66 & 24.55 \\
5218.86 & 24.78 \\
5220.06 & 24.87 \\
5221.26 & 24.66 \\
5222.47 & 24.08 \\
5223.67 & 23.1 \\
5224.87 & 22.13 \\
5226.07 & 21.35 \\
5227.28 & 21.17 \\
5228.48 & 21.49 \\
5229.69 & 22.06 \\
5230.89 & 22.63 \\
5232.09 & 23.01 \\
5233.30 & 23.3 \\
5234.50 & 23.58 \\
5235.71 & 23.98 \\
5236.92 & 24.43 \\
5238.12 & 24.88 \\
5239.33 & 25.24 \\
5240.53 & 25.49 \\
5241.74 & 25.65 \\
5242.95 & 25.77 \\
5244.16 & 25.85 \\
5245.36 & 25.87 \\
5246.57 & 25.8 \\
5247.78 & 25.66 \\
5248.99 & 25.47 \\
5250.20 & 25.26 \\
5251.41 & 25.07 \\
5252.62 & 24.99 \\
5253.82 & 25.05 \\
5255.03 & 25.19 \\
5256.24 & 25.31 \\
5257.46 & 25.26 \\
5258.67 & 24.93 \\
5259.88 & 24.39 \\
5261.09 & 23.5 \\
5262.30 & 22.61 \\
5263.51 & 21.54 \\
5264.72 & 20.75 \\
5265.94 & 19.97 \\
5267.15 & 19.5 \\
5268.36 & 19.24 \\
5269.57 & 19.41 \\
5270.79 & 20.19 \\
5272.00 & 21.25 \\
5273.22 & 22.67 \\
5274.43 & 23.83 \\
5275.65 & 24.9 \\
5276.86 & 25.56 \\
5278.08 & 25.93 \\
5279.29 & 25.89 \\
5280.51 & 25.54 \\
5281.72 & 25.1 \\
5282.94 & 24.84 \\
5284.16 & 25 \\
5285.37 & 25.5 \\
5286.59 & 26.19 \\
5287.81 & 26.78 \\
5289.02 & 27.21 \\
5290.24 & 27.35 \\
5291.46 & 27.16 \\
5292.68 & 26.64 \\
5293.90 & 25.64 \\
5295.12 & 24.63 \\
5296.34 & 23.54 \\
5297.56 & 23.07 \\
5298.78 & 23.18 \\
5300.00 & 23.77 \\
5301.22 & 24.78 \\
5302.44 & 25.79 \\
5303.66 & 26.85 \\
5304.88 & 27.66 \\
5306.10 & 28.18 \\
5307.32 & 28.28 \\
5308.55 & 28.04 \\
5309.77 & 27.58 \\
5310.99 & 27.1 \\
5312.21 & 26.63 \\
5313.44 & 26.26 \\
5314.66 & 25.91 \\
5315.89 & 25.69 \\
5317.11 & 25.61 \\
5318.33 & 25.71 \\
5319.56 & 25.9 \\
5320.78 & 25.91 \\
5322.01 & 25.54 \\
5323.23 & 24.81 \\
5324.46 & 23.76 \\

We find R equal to -3.3 angstrom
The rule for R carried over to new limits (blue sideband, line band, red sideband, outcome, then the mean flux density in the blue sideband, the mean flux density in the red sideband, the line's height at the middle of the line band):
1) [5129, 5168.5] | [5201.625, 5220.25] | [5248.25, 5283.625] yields 0.7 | 19.9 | 23.6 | 21.8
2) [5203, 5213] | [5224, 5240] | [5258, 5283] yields -2.1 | 18.8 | 22.9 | 20.4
